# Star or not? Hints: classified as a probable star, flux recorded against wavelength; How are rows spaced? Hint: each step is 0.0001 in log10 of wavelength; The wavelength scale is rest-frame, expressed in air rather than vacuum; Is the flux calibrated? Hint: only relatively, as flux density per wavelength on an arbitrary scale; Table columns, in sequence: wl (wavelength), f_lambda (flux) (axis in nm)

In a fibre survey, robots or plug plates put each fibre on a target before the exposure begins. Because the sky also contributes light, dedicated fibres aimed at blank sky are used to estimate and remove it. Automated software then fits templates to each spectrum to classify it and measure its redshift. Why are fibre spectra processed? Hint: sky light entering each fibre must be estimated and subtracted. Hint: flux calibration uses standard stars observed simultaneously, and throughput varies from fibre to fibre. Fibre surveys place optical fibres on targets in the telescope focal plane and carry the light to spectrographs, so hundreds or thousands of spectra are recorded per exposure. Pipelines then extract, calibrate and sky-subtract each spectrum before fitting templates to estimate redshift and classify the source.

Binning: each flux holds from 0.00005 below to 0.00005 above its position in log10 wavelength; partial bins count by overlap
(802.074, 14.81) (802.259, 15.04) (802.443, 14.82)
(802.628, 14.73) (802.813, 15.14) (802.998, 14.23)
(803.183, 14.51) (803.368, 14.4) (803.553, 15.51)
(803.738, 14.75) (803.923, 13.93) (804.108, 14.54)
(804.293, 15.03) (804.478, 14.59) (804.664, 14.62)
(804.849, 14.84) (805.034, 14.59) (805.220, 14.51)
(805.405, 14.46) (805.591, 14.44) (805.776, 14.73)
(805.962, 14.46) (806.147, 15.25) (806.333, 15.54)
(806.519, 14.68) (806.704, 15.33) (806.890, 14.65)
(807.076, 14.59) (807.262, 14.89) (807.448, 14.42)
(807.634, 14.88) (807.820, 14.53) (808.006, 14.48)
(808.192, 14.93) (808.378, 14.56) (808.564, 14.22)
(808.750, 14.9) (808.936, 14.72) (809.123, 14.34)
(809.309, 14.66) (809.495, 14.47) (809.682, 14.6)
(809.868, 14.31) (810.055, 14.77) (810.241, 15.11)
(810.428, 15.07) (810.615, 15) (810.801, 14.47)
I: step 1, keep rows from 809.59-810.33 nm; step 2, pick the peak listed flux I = 15.11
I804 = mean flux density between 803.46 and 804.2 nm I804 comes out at 14.7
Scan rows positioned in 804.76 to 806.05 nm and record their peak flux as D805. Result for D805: 14.84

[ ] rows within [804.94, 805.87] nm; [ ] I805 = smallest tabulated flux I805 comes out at 14.44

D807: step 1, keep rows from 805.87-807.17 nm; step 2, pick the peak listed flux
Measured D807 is 15.54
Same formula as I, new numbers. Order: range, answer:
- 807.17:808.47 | 14.93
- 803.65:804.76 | 15.03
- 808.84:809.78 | 14.72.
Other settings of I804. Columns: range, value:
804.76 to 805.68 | 14.6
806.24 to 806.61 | 15.1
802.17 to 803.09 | 14.8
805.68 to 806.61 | 14.9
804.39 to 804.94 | 14.7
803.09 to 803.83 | 14.8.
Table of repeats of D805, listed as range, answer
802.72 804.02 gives 15.51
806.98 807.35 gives 14.89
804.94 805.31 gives 14.59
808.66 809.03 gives 14.9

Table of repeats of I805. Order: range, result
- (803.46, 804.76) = 13.93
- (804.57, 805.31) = 14.51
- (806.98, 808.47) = 14.42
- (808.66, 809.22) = 14.34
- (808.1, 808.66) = 14.22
